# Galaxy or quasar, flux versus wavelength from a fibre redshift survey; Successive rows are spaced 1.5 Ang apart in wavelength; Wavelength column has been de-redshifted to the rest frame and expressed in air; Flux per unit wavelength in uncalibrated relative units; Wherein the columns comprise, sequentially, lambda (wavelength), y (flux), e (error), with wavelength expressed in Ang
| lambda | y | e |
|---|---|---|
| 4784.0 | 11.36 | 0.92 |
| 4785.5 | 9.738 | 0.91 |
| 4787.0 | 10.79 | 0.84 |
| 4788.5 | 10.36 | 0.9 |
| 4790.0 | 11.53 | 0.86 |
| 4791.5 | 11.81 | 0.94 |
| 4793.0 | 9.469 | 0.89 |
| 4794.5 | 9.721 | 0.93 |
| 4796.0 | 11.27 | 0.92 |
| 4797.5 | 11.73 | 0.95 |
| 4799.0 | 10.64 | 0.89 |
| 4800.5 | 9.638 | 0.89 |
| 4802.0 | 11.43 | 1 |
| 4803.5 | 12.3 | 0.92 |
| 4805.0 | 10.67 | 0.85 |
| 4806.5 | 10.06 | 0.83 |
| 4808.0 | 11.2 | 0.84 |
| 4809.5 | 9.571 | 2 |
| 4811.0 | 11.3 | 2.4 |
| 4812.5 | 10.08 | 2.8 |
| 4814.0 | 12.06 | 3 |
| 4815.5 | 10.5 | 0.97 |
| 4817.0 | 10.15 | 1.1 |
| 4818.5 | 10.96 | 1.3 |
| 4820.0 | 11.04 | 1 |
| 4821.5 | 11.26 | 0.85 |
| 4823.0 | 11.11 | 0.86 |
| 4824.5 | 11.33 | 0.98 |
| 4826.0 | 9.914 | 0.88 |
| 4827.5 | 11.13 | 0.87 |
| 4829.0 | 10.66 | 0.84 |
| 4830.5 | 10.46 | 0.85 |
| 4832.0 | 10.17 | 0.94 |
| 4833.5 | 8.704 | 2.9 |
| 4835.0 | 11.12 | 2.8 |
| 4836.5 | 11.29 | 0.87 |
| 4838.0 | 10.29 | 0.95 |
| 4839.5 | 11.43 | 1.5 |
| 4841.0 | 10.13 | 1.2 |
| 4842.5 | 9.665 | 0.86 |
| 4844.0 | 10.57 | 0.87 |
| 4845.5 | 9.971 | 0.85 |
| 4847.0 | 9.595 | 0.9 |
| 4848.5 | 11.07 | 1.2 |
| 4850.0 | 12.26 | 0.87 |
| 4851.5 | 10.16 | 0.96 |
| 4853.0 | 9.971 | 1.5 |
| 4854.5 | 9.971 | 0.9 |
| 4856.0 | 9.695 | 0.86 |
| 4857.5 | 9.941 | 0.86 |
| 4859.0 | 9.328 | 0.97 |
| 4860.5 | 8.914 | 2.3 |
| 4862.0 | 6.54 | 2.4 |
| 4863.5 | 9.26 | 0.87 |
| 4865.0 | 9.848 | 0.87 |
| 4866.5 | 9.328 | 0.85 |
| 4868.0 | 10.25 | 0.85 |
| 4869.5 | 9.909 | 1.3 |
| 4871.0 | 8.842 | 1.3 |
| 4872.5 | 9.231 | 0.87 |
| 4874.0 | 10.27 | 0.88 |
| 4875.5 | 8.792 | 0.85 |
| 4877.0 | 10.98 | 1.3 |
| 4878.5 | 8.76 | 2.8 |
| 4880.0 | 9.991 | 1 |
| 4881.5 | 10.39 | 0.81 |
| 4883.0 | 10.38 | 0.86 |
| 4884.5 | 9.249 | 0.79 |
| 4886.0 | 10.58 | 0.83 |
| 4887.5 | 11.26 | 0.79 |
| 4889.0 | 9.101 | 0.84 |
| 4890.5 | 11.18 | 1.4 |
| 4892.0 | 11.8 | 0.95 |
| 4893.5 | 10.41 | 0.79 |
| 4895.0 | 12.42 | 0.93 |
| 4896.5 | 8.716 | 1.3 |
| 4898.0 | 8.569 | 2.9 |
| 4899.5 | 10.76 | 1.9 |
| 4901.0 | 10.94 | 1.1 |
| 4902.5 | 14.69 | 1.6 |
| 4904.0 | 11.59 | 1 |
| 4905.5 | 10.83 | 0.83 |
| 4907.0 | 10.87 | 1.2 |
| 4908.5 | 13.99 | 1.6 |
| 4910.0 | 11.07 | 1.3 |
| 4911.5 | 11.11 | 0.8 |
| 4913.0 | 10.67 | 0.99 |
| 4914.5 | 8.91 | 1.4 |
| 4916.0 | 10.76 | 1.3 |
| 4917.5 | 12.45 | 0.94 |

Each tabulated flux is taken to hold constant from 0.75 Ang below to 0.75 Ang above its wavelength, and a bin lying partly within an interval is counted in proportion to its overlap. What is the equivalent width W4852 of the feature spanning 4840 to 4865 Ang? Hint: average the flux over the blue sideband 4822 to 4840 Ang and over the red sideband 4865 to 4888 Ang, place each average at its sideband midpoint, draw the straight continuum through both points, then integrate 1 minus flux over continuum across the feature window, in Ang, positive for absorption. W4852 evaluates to 1.1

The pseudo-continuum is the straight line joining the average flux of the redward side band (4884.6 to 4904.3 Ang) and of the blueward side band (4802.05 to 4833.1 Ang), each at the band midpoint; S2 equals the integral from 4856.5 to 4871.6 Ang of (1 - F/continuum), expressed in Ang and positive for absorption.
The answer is 2.2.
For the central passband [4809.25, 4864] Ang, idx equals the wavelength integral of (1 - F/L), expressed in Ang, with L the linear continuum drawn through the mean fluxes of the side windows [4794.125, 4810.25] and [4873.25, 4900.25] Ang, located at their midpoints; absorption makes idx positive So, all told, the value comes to 1.14 Ang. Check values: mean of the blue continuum 10.8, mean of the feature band 10.3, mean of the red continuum 10.2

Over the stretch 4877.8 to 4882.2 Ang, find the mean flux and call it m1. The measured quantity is 9.72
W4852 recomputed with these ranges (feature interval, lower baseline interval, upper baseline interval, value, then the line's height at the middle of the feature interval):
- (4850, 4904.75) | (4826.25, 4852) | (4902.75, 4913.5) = 5.1 Ang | 11.1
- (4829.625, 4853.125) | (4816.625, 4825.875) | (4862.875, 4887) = 0.1 Ang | 10.5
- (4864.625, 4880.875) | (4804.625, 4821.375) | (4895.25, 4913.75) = 2.0 Ang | 11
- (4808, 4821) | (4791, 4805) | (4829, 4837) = -0.2 Ang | 10.6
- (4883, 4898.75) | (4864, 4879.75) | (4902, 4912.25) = 0.8 Ang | 10.9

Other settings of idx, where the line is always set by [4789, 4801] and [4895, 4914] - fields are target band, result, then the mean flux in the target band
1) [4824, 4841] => 0.5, 10.6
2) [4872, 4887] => 1.6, 9.9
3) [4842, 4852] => 0.4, 10.5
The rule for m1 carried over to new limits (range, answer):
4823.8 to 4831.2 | 10.7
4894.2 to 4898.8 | 9.92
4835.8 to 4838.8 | 10.8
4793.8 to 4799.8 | 10.8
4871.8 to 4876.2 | 9.44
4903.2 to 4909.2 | 11.8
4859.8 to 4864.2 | 8.22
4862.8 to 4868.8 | 9.68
